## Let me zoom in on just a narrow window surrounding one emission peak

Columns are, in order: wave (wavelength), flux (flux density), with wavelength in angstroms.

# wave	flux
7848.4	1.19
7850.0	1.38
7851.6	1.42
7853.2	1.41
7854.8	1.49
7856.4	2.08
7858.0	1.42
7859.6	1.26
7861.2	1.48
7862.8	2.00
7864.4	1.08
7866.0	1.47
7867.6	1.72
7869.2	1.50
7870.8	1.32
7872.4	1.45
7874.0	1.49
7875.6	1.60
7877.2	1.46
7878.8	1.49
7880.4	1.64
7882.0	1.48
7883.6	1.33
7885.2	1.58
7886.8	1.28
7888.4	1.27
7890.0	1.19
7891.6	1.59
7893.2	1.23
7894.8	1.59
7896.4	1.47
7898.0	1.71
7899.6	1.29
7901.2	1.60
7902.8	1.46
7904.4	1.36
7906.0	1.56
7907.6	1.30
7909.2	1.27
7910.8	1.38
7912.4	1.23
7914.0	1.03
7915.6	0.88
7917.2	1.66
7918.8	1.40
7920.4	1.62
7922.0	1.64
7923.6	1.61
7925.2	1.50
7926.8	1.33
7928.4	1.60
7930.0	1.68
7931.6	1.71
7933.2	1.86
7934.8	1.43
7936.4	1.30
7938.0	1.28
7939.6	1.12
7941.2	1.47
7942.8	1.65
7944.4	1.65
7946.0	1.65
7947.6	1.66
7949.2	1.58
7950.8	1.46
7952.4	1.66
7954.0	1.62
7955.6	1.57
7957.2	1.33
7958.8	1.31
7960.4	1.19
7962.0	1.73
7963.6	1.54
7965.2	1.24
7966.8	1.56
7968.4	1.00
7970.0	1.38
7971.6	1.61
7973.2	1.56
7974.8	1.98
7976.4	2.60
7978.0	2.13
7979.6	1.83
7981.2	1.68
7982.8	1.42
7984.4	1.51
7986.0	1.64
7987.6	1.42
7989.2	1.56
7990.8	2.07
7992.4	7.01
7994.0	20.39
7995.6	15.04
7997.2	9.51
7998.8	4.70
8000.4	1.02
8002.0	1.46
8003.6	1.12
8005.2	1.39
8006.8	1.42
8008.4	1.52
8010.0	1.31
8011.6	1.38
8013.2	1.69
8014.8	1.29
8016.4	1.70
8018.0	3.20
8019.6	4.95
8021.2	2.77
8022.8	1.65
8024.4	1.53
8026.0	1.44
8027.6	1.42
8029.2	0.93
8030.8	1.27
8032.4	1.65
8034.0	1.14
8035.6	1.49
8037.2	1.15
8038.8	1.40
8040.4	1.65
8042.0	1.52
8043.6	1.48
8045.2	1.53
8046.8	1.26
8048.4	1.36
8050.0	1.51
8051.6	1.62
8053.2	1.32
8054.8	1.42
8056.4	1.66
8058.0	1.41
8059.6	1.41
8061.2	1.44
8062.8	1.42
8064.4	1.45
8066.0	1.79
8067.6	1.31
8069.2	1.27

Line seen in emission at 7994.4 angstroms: H-alpha 6563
